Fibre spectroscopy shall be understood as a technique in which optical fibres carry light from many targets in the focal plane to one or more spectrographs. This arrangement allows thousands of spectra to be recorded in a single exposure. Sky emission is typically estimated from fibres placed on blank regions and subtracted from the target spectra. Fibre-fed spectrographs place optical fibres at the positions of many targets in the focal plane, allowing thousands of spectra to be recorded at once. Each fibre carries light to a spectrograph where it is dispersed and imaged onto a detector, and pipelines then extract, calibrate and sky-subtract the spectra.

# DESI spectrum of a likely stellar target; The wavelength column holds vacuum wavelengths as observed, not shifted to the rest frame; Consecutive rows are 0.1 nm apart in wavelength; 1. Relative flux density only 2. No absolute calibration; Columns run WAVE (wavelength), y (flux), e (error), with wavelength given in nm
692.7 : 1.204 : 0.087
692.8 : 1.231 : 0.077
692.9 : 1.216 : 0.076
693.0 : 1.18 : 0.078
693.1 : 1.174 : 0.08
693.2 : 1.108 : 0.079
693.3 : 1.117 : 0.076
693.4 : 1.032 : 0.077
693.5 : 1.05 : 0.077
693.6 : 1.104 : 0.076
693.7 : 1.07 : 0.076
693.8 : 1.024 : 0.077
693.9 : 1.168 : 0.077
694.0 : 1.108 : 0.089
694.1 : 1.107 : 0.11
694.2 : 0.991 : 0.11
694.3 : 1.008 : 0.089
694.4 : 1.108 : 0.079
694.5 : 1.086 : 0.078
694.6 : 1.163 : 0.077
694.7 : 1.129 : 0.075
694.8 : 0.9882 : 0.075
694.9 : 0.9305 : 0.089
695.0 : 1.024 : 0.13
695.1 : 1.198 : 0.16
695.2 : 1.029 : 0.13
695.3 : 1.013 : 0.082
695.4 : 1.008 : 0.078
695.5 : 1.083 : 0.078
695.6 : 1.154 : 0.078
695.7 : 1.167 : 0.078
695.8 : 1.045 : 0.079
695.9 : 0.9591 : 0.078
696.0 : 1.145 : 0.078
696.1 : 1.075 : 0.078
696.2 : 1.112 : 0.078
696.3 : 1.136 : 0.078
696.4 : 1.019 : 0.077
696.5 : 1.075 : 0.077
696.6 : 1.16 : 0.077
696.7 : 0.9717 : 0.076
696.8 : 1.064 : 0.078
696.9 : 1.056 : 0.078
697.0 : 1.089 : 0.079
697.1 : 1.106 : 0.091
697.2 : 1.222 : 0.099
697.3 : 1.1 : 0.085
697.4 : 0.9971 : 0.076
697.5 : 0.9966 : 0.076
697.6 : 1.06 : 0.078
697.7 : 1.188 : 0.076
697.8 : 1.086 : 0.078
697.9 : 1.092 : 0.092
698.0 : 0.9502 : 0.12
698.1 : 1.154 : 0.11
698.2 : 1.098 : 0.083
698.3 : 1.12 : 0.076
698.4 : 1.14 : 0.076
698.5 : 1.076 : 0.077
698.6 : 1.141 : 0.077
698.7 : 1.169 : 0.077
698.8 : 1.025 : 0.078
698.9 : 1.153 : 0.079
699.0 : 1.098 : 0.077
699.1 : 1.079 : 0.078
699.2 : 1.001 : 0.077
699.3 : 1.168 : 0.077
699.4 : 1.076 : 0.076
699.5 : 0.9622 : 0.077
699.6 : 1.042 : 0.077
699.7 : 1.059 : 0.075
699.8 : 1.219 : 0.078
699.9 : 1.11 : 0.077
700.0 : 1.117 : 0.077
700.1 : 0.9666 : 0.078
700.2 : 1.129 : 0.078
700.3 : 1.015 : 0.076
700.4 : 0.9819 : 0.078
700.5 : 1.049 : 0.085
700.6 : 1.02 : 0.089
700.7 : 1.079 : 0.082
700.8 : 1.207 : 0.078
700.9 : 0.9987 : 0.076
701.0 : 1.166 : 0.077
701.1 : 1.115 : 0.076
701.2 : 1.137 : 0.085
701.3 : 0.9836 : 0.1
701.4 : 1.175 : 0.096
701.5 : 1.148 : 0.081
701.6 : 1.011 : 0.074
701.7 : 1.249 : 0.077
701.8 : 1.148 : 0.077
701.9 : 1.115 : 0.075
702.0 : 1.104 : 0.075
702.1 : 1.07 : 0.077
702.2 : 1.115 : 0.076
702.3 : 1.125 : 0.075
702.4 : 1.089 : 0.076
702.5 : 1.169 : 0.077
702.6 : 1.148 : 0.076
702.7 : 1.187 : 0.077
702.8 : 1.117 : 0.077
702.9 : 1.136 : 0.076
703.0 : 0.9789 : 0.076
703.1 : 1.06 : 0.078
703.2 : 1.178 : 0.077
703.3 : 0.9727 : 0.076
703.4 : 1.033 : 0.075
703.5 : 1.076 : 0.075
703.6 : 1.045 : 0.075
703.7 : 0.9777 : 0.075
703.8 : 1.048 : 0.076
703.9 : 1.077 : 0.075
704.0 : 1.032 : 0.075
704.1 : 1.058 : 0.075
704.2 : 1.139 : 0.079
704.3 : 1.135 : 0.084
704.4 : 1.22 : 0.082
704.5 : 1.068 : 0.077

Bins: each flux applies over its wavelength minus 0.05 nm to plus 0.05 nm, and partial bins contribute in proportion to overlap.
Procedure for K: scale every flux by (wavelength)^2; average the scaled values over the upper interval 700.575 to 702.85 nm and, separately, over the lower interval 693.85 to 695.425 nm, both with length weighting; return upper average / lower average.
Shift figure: 1.1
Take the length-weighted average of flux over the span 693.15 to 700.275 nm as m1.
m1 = 1.08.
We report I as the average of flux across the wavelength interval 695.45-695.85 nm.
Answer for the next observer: 1.11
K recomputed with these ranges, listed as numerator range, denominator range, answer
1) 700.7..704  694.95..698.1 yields 1.04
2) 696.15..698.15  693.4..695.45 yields 1.02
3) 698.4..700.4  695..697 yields 1.02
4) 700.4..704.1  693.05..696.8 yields 1.03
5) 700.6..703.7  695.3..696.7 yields 1.04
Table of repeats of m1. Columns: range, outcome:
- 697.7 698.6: 1.1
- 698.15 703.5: 1.09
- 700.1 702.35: 1.09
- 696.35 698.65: 1.09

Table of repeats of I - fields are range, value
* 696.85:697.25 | 1.12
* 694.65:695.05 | 1.02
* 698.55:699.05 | 1.12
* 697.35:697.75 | 1.06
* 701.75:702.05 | 1.12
